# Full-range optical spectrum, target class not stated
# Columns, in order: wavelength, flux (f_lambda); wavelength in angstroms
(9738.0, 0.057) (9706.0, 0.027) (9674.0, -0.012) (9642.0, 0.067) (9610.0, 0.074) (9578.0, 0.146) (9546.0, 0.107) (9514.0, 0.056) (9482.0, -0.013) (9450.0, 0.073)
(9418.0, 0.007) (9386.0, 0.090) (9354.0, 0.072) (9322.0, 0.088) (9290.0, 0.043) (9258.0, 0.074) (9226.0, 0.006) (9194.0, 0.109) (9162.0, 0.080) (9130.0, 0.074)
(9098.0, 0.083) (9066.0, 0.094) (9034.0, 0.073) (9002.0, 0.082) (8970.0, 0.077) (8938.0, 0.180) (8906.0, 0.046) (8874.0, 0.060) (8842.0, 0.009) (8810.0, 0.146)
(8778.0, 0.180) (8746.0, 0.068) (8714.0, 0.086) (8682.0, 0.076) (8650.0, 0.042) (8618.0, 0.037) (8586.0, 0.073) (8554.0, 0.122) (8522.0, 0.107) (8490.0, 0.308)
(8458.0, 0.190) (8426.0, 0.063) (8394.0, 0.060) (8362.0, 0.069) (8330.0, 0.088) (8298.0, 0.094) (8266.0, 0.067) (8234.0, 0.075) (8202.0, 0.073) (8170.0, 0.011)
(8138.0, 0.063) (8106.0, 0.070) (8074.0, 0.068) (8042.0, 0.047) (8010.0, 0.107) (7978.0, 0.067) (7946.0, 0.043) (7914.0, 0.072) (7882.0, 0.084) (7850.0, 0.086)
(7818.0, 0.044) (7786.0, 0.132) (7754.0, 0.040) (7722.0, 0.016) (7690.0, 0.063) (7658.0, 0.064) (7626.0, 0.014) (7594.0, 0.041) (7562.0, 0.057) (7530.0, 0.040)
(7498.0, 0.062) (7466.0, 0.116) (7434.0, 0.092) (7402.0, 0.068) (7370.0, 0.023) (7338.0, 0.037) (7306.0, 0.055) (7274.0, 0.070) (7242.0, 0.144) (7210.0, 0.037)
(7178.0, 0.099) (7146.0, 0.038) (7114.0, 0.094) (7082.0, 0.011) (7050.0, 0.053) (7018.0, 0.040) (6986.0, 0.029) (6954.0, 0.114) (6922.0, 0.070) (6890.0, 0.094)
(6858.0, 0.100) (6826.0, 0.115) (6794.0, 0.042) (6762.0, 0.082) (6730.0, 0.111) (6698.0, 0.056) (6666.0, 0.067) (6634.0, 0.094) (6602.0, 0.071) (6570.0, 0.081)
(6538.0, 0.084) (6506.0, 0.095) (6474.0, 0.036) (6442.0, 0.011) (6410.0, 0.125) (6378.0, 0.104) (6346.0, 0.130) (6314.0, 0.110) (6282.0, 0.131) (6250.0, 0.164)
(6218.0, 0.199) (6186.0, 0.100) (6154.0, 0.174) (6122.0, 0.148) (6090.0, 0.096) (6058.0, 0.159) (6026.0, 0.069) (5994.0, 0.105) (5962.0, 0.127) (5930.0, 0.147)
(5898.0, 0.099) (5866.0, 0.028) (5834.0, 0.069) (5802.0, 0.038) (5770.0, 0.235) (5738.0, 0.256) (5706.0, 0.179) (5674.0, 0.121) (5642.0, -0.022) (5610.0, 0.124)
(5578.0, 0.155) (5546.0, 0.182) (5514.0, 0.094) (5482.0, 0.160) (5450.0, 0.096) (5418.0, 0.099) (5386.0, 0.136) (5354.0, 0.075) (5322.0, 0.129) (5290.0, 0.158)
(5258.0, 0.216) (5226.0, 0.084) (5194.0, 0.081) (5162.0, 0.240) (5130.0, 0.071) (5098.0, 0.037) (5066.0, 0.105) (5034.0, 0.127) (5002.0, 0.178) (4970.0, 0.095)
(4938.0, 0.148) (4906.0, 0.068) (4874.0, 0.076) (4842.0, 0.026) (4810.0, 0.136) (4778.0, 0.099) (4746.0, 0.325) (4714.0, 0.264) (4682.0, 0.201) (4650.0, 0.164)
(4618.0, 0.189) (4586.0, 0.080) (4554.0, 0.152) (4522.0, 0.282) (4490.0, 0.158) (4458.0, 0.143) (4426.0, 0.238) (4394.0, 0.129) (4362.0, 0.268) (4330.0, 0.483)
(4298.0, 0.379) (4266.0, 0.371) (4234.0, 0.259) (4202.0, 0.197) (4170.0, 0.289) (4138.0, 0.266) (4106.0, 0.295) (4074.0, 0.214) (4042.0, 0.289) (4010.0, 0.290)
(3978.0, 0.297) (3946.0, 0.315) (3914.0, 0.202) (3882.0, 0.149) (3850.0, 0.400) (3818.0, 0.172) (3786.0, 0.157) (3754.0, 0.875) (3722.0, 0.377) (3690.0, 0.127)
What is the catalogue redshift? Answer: 1.27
